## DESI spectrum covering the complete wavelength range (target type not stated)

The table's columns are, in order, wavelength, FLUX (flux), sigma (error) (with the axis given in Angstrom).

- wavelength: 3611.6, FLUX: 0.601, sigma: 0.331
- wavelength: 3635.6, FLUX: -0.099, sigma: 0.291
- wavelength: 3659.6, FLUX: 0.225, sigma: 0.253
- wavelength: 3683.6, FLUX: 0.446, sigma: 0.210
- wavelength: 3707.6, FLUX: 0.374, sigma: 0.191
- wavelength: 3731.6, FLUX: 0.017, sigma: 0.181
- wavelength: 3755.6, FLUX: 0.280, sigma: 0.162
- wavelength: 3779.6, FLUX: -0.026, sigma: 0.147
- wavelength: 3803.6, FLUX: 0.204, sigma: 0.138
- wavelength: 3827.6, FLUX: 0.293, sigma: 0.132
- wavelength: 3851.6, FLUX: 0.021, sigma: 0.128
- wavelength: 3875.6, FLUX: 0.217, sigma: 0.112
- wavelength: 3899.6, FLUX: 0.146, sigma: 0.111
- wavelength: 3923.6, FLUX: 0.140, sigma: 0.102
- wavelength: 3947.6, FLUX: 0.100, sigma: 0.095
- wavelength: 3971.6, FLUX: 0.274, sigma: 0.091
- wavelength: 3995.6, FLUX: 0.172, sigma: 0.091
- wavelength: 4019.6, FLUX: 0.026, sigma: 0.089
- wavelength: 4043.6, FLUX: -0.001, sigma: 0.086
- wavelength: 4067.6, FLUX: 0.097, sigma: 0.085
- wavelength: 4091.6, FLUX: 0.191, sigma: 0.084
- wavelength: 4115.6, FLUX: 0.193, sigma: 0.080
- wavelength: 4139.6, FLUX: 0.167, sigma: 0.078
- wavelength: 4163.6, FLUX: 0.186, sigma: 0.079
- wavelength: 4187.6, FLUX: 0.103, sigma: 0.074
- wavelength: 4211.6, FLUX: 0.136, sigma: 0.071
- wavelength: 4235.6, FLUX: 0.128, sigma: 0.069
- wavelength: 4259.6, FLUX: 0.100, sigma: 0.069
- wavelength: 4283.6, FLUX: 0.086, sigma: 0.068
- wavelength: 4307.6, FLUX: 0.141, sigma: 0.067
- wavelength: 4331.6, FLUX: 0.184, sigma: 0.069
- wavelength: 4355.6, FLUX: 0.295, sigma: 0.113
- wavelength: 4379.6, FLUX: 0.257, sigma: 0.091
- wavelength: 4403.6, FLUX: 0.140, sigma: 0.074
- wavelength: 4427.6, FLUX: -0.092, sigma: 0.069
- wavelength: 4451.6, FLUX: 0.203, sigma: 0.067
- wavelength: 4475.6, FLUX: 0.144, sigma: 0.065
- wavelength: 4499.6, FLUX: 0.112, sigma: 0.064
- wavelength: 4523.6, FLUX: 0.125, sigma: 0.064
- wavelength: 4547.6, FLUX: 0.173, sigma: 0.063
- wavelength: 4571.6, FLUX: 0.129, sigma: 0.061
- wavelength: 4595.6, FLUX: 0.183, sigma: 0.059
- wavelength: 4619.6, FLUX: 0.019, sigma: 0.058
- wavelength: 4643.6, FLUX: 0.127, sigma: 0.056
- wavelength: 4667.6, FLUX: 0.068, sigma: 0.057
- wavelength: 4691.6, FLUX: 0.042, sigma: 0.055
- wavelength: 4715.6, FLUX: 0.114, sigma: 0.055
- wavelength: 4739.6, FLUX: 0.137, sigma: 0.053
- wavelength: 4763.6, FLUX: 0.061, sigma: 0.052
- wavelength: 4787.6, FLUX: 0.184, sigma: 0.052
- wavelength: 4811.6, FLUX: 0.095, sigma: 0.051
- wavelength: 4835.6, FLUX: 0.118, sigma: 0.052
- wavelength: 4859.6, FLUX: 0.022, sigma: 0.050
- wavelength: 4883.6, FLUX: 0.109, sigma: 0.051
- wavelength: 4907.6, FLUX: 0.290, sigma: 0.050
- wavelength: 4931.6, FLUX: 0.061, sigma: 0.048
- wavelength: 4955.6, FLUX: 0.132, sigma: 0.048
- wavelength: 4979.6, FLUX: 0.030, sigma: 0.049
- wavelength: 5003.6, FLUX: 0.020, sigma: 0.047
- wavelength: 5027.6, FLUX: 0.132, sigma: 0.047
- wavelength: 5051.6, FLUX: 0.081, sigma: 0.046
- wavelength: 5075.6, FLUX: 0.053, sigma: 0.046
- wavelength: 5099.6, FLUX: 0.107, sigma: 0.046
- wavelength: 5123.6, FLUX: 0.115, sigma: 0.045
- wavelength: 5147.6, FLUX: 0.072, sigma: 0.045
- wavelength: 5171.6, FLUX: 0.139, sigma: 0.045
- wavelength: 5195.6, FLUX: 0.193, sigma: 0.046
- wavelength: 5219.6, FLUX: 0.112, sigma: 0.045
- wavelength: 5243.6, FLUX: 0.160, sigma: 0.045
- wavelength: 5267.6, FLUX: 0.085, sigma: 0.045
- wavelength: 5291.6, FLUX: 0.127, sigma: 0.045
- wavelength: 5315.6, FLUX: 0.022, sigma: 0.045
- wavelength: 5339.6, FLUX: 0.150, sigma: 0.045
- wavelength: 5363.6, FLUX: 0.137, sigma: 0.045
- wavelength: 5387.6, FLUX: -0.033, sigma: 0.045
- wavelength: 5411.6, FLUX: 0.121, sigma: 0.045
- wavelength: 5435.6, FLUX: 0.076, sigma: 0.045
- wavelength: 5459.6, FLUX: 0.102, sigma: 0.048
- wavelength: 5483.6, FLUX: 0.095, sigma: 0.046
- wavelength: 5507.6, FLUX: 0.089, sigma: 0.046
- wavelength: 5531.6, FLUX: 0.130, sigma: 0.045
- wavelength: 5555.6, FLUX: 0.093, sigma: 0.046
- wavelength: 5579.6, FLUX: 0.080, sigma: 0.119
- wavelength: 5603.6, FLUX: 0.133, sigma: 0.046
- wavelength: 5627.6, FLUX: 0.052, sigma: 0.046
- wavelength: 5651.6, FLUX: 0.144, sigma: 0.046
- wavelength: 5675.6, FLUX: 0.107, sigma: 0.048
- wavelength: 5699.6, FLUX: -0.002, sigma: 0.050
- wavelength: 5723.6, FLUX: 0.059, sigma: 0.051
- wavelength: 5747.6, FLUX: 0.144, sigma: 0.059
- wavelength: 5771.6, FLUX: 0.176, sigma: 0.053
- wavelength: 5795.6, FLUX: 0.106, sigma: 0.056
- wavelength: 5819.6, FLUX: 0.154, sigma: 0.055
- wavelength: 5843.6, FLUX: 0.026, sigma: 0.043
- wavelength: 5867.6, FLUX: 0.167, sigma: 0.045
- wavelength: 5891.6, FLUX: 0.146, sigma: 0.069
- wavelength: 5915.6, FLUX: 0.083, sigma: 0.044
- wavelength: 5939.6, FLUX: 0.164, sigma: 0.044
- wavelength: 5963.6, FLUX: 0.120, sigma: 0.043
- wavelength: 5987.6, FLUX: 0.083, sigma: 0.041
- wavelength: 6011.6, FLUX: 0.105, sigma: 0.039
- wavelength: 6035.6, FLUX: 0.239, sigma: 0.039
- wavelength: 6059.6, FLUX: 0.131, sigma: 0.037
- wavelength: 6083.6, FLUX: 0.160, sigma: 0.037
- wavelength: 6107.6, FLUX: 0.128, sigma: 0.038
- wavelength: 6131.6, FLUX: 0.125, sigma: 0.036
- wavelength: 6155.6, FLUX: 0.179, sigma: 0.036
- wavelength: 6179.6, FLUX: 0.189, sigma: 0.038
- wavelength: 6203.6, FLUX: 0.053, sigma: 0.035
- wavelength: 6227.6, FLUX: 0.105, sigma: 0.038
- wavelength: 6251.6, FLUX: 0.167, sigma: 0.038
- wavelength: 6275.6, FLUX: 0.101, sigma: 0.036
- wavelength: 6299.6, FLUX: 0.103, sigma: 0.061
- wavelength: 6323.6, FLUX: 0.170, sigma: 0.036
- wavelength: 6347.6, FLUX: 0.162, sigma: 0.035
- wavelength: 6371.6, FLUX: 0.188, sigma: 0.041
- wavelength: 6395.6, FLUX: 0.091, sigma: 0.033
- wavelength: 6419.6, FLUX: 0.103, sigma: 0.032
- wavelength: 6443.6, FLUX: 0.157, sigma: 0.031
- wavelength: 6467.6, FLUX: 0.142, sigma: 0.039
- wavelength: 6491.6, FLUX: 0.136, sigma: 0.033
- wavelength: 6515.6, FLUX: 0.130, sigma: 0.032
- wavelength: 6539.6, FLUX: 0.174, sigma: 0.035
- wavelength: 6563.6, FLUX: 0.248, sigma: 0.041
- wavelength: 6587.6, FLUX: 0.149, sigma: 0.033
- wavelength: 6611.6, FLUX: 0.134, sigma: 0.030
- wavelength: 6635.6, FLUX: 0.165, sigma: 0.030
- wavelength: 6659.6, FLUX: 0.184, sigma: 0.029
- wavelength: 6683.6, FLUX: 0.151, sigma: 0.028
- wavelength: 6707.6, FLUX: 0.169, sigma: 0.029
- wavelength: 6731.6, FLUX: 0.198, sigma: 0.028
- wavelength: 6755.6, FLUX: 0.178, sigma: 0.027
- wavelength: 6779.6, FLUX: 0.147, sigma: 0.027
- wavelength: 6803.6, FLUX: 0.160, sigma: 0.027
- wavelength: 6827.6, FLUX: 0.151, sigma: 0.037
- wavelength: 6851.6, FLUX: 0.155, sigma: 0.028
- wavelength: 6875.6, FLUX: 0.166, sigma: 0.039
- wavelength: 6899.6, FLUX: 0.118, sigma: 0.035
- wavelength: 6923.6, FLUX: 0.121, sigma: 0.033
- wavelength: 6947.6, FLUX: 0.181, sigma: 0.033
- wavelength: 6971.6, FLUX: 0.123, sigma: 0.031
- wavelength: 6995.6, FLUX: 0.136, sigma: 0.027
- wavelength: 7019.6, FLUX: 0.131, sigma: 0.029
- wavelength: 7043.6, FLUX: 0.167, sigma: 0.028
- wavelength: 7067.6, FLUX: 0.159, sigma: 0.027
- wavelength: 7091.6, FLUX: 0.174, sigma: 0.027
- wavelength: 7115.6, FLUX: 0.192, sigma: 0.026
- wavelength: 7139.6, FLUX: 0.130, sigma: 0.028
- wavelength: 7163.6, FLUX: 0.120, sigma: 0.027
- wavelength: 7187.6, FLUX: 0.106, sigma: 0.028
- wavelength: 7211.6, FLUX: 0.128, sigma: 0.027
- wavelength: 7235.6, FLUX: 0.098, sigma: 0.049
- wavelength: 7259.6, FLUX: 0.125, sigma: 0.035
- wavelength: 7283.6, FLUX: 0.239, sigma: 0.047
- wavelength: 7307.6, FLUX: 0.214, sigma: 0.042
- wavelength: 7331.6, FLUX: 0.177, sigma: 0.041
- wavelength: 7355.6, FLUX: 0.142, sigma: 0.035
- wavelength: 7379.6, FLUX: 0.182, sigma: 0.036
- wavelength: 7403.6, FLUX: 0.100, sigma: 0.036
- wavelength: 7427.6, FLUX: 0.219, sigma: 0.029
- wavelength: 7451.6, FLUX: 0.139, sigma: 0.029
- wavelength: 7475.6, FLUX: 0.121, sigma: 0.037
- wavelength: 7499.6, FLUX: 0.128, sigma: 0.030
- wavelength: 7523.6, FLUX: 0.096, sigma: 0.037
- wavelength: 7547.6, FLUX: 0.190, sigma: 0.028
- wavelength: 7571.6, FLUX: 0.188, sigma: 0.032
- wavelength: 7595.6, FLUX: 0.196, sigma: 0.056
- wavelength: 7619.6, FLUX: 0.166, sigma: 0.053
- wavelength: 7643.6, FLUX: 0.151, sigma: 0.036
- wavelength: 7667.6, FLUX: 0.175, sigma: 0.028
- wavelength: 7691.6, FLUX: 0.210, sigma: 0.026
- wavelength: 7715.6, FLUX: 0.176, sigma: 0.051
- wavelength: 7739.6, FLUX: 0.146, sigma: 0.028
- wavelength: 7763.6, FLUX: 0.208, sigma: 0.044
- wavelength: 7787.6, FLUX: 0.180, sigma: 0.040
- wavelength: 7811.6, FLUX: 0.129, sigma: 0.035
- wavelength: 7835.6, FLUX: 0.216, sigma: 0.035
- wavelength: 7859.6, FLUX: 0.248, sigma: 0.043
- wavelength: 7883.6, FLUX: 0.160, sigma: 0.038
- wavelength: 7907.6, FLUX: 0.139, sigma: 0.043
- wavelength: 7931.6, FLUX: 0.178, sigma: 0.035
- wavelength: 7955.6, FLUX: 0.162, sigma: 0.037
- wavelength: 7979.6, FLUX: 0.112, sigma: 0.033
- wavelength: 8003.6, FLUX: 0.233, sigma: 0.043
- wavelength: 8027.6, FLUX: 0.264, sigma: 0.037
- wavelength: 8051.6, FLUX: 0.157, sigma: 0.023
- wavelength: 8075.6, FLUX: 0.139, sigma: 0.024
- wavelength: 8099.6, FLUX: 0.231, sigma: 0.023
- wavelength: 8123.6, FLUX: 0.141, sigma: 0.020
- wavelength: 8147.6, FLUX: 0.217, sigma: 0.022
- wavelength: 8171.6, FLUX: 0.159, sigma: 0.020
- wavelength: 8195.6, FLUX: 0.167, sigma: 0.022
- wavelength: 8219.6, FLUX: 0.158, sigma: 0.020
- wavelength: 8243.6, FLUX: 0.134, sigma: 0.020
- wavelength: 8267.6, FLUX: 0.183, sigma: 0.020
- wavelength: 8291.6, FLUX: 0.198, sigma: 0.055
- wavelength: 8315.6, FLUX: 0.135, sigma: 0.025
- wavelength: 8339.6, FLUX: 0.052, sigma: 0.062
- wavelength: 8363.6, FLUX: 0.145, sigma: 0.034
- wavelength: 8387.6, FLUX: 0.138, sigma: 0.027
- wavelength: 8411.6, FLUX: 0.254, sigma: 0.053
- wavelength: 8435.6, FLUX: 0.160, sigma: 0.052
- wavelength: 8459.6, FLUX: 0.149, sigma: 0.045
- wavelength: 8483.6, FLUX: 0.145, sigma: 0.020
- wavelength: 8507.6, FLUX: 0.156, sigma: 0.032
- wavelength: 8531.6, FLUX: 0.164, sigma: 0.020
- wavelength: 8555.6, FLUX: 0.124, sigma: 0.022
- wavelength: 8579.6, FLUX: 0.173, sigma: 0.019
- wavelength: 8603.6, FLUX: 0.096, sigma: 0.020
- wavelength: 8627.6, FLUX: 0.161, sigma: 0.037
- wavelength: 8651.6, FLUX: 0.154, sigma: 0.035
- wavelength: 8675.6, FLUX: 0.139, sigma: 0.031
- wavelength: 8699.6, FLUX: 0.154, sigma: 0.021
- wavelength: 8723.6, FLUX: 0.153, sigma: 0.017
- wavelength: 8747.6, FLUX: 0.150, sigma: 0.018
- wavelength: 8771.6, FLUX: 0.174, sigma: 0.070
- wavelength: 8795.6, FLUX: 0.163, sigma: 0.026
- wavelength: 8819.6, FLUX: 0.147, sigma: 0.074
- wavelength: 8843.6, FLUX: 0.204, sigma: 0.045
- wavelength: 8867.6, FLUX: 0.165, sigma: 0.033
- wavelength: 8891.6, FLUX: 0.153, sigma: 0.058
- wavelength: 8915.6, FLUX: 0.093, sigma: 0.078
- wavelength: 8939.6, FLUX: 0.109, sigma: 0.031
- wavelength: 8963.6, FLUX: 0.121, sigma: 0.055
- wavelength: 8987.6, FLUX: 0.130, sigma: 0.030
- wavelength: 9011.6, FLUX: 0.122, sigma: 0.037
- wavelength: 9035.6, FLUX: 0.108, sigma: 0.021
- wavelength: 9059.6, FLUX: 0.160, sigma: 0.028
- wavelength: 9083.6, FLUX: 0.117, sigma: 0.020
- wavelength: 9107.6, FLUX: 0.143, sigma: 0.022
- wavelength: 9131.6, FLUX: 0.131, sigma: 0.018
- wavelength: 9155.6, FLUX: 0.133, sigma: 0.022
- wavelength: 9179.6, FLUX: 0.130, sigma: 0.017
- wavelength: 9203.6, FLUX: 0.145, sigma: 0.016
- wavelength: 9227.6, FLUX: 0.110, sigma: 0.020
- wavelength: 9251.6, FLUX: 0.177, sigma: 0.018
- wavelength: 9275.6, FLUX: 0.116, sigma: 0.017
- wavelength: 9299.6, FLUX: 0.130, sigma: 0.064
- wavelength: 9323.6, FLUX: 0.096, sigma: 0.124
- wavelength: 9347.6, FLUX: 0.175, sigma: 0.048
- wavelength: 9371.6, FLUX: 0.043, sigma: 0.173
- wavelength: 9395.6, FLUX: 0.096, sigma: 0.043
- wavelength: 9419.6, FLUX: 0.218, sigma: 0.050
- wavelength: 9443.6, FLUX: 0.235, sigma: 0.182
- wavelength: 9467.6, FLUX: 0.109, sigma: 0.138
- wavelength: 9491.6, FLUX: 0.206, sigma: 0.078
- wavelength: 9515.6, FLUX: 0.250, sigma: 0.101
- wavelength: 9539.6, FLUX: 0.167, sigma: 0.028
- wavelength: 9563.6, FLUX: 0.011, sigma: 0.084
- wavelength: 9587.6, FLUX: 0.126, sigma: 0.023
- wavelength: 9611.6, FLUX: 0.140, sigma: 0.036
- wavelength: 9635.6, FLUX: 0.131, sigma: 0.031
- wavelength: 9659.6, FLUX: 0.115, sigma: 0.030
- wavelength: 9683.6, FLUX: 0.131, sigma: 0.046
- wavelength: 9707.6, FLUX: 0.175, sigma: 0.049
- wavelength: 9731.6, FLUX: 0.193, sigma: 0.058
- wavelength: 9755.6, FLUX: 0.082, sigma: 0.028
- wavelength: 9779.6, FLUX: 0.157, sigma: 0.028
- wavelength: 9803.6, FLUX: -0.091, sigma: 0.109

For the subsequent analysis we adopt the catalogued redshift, 0.617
